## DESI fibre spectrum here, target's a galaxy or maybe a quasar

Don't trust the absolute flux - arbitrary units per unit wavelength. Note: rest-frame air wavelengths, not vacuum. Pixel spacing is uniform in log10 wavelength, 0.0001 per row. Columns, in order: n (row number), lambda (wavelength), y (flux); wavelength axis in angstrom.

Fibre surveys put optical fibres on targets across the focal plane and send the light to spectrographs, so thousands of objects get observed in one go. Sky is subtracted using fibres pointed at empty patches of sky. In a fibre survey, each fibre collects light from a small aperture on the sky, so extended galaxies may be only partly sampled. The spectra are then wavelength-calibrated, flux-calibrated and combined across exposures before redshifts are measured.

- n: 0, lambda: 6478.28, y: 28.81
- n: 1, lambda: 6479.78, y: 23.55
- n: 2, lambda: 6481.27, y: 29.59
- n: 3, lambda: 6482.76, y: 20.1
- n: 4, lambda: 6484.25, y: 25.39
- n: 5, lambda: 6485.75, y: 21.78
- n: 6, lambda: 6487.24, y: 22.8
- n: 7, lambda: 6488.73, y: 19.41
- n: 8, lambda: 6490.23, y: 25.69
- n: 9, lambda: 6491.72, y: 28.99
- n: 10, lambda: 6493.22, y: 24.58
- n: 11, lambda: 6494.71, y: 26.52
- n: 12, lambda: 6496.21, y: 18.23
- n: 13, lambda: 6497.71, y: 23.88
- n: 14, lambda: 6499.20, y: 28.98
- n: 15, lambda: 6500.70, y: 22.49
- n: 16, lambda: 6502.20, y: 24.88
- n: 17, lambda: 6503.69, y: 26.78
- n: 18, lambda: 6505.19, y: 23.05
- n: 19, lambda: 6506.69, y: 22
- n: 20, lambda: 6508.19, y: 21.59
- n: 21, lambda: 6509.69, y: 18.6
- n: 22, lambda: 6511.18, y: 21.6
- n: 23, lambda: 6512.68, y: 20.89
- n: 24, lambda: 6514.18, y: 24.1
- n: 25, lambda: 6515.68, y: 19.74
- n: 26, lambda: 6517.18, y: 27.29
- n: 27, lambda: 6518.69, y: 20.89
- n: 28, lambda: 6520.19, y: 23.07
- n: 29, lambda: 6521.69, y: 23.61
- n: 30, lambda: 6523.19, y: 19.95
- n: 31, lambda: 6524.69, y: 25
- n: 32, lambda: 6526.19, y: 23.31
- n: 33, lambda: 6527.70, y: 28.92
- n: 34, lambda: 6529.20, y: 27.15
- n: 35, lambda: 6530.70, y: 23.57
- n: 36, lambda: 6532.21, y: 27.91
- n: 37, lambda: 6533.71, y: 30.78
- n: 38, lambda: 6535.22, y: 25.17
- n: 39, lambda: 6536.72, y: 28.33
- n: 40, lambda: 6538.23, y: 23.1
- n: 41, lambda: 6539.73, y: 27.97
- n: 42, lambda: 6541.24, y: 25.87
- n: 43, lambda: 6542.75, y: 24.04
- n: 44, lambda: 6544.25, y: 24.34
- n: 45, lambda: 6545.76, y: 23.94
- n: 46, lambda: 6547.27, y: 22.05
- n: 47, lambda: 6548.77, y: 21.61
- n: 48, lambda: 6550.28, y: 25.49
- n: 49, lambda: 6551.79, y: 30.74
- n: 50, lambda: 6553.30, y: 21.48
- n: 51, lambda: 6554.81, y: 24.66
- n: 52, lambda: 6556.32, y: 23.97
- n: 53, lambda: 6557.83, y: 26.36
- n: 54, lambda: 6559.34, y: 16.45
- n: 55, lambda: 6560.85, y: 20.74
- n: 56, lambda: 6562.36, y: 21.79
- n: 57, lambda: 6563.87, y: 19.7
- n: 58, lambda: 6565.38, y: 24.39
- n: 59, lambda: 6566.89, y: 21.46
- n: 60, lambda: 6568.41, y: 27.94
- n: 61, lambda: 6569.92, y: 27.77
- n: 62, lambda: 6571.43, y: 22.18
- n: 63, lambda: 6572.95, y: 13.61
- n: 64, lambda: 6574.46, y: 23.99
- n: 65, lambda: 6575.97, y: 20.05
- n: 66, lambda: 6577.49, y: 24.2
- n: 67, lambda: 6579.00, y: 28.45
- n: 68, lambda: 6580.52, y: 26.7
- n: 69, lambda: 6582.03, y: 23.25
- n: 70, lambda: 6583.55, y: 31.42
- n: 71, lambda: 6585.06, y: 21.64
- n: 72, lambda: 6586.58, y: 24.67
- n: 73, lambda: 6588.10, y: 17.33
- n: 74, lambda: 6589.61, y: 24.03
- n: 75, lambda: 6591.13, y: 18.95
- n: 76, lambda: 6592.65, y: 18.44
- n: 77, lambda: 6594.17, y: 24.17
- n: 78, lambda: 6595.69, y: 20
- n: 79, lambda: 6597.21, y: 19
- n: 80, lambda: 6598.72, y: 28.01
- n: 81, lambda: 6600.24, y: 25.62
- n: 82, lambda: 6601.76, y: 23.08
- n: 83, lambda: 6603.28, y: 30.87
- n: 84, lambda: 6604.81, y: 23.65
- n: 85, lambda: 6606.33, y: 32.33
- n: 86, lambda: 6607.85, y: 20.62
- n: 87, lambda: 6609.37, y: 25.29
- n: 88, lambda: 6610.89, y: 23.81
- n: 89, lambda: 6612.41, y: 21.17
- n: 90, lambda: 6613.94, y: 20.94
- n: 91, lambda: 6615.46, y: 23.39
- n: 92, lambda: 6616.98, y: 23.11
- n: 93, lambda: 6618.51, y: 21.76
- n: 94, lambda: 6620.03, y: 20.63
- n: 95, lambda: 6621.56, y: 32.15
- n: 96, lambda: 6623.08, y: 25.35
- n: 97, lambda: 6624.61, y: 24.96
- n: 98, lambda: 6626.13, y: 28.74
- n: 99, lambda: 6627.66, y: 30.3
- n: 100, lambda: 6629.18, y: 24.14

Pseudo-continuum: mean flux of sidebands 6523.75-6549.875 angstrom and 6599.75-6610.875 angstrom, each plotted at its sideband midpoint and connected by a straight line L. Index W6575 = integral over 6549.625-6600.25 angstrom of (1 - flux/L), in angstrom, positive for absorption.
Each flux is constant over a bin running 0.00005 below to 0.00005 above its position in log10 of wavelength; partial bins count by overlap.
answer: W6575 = 4.9 angstrom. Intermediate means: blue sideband 25.4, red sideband 25.8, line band 23.2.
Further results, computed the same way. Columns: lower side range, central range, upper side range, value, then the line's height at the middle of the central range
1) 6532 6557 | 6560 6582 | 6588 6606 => 1.1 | 24.2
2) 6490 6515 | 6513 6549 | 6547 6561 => -1.6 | 23.6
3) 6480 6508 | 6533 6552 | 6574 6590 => -1.1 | 24.1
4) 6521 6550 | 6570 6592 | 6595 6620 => 1.2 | 24.3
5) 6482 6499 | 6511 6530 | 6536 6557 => 0.5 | 24.2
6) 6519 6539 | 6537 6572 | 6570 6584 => 0.9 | 24.5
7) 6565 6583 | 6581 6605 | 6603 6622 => 0.6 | 24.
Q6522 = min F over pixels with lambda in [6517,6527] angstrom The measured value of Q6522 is 19.95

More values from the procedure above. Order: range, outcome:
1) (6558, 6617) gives 13.61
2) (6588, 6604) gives 17.33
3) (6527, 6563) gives 16.45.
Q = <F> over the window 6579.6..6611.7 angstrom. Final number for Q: 24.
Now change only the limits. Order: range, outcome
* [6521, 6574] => 24.2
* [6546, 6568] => 23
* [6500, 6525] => 22.6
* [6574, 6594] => 23.3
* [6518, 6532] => 24.1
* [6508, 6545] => 24.3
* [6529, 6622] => 23.9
